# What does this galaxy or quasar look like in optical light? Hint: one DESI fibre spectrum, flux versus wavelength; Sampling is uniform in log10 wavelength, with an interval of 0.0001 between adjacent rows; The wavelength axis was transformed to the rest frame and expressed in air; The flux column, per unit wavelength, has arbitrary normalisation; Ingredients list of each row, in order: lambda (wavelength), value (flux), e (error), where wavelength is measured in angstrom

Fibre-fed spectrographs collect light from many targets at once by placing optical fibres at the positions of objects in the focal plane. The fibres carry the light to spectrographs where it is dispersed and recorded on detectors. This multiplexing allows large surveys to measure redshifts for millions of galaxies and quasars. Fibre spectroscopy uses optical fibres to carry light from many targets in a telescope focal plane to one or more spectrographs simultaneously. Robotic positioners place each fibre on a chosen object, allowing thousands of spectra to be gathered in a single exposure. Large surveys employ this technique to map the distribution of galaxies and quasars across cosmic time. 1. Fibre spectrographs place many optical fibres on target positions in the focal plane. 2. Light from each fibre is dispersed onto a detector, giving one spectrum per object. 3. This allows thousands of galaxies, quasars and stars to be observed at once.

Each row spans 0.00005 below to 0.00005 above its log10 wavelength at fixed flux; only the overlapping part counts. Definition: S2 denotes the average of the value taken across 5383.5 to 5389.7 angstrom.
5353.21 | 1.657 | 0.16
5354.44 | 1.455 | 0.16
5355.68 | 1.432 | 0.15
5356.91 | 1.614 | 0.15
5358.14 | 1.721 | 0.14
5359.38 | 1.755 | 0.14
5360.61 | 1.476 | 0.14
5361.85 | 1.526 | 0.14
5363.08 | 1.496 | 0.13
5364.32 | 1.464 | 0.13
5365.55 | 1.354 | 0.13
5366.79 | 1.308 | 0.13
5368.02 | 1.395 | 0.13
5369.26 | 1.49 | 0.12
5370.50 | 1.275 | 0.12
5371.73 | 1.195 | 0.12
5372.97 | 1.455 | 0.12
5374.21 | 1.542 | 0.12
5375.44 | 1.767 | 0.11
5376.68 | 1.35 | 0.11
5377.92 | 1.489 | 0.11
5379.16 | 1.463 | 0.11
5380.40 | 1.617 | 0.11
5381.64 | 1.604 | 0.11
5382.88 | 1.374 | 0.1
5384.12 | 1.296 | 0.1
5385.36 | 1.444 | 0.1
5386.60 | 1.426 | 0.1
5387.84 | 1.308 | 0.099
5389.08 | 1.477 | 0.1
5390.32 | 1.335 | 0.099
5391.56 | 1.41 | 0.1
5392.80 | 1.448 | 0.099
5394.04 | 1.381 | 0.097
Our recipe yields 1.39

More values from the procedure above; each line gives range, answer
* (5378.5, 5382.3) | 1.56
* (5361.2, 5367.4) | 1.43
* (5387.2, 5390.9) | 1.37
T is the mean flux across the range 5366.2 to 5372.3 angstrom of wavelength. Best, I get 1.33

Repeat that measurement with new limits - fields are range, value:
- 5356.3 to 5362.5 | 1.62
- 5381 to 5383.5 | 1.49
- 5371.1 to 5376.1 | 1.49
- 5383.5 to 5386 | 1.37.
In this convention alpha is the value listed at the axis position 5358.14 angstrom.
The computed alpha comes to 1.721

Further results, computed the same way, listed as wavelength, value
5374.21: 1.542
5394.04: 1.381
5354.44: 1.455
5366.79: 1.308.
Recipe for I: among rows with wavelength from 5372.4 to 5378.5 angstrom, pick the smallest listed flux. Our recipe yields 1.35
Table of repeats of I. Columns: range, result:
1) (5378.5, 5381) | 1.463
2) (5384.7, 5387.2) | 1.426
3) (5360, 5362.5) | 1.476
